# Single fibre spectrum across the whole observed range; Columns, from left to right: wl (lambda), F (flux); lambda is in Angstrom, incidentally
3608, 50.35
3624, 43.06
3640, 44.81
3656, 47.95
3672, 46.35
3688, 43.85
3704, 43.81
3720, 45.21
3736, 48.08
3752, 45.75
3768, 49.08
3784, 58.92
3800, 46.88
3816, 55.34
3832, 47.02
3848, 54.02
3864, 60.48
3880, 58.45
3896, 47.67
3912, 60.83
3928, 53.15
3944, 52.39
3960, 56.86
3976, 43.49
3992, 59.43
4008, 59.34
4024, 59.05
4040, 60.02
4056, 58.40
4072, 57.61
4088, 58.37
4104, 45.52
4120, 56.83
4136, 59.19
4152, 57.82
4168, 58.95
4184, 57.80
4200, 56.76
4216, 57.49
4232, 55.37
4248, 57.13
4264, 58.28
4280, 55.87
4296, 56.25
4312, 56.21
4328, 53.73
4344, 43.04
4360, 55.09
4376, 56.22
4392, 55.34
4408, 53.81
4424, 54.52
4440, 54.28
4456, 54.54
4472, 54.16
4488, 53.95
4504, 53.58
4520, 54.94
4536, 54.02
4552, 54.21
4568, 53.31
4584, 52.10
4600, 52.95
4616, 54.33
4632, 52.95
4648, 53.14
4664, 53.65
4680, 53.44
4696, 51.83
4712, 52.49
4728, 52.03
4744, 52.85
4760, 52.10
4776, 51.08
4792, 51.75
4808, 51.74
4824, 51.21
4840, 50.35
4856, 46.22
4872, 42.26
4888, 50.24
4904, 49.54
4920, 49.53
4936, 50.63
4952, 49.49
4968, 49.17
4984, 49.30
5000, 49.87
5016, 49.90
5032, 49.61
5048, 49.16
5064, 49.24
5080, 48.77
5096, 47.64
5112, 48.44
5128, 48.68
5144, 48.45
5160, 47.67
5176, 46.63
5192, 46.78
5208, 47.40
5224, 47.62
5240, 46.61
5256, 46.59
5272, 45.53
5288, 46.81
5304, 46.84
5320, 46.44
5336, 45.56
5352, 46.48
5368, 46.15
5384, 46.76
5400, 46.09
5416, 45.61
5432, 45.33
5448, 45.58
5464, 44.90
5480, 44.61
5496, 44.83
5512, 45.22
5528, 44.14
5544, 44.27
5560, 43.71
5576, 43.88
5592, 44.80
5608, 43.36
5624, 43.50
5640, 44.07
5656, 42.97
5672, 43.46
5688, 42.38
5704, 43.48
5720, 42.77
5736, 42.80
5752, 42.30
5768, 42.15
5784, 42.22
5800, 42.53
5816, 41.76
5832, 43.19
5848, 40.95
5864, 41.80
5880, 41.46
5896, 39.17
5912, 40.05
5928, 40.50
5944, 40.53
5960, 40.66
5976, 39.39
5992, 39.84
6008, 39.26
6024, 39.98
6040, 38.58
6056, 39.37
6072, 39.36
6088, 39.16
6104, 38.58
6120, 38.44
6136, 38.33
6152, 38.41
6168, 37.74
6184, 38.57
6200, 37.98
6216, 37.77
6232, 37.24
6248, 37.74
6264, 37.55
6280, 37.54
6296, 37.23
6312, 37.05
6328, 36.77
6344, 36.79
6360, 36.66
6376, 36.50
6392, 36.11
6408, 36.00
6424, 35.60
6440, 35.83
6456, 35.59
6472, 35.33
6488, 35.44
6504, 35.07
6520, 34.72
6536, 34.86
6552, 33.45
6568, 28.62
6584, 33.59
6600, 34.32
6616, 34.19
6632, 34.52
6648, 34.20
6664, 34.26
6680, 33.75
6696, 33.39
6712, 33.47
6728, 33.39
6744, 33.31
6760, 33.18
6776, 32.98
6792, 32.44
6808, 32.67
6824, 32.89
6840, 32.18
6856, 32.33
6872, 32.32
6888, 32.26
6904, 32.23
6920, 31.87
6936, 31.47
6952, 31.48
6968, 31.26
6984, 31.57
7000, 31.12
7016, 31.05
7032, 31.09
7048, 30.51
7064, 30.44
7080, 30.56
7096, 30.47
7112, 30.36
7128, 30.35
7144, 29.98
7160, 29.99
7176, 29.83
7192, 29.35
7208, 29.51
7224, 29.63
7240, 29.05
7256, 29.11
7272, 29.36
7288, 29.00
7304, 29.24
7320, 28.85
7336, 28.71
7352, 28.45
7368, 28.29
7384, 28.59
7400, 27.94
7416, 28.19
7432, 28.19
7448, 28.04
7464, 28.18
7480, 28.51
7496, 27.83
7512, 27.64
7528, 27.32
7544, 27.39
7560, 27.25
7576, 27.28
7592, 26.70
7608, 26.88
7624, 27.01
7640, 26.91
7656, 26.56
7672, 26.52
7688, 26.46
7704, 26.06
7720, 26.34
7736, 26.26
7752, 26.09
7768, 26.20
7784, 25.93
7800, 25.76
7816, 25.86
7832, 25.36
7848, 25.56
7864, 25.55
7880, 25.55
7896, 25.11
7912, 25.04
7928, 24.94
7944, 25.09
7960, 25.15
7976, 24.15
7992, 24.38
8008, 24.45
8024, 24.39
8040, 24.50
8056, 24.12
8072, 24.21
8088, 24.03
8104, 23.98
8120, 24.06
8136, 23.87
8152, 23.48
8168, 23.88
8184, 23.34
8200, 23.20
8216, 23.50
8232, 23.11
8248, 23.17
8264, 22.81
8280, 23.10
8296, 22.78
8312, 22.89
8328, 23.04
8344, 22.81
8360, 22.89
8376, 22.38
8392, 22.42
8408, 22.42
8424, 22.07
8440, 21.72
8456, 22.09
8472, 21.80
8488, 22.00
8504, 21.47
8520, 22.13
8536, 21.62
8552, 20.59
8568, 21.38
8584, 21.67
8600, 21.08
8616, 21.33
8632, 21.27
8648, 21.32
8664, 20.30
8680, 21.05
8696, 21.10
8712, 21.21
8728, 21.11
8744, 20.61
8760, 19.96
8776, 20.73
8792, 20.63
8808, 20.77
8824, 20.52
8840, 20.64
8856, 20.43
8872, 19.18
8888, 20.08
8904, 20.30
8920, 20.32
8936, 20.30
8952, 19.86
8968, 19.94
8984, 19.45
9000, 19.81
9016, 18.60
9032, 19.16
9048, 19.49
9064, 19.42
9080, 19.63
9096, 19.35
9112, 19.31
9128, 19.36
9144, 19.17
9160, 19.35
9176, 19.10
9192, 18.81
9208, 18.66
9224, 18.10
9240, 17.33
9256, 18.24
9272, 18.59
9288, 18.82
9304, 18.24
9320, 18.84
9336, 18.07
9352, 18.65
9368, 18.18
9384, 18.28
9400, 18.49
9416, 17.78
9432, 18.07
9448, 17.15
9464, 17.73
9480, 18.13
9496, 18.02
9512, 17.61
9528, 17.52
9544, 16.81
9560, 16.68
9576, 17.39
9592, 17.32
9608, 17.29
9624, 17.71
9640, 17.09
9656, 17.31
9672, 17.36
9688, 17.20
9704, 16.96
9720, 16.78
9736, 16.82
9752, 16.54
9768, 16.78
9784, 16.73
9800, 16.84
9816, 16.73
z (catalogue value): 0.000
